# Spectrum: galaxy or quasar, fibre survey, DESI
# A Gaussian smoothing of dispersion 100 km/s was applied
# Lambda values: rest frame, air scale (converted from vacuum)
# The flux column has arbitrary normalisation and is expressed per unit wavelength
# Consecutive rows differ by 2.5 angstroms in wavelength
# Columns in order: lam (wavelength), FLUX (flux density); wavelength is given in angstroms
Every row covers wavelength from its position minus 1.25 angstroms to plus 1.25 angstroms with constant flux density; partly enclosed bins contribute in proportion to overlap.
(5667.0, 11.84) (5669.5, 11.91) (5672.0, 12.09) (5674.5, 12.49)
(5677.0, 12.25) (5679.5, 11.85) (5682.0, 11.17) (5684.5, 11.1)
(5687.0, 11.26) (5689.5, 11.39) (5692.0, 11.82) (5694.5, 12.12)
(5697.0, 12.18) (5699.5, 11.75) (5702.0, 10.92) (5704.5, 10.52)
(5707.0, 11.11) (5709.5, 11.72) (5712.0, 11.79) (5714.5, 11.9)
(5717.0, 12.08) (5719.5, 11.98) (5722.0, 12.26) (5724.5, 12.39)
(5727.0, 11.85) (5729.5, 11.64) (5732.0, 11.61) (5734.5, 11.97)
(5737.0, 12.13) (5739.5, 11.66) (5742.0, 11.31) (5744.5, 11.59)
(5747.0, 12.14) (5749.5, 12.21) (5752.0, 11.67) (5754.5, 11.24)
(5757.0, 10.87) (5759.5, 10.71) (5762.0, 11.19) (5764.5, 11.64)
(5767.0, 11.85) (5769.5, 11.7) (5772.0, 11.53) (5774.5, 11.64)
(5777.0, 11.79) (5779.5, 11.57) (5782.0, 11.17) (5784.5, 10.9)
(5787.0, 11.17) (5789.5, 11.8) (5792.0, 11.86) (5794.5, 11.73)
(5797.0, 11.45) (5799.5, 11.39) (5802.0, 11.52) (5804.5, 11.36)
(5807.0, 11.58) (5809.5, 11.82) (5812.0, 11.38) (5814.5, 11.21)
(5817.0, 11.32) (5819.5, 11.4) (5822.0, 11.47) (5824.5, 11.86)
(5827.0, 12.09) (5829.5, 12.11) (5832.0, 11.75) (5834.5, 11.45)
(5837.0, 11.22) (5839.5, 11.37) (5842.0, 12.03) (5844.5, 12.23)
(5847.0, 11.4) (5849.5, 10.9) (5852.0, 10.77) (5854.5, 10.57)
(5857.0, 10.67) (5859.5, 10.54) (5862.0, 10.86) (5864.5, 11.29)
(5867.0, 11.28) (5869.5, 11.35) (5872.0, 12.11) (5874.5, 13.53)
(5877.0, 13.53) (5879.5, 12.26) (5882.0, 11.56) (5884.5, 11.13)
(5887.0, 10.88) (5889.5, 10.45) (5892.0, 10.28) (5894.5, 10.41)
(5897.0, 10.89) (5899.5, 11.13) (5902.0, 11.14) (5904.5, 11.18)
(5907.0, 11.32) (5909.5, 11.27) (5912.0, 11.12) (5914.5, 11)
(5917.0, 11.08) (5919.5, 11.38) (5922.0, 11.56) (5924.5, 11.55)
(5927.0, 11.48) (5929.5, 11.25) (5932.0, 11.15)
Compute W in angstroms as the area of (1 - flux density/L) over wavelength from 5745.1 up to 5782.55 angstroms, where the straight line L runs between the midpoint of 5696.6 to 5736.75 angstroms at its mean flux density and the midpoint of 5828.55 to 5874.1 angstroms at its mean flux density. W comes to 0.21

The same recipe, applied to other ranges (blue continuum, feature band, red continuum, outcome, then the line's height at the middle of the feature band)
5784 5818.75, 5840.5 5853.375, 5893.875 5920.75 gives -0.16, 11.3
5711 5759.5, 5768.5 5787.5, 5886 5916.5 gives 0.19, 11.6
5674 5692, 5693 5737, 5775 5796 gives -0.68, 11.6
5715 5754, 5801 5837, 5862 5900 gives 0.18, 11.6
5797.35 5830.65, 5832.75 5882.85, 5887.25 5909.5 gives -1.53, 11.2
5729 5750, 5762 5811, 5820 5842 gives 0.81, 11.7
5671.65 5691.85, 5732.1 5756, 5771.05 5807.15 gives -0.36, 11.6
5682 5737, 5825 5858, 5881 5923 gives -0.59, 11.2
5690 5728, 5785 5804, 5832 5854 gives 0.01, 11.5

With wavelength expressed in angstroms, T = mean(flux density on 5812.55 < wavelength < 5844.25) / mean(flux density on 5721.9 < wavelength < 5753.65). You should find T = 0.98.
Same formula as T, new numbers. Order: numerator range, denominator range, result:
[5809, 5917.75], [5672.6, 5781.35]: 0.98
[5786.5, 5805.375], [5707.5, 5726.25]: 0.96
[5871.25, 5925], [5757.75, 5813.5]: 0.99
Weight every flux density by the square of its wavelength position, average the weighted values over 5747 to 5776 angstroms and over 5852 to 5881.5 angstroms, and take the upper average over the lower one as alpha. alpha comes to 1.05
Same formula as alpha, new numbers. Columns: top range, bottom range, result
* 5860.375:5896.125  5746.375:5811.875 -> 1.03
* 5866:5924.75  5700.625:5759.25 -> 1.03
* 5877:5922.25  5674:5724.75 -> 1.02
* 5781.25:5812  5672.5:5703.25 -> 1.02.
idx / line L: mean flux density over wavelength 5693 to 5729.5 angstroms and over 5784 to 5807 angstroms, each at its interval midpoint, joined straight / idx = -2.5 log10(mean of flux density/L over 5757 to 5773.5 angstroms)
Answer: 0.02 mag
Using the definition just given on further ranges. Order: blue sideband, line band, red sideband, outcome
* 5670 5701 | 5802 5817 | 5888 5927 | -0.01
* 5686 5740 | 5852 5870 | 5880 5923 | 0.03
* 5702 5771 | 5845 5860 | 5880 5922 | 0.03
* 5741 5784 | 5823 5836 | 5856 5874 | -0.05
